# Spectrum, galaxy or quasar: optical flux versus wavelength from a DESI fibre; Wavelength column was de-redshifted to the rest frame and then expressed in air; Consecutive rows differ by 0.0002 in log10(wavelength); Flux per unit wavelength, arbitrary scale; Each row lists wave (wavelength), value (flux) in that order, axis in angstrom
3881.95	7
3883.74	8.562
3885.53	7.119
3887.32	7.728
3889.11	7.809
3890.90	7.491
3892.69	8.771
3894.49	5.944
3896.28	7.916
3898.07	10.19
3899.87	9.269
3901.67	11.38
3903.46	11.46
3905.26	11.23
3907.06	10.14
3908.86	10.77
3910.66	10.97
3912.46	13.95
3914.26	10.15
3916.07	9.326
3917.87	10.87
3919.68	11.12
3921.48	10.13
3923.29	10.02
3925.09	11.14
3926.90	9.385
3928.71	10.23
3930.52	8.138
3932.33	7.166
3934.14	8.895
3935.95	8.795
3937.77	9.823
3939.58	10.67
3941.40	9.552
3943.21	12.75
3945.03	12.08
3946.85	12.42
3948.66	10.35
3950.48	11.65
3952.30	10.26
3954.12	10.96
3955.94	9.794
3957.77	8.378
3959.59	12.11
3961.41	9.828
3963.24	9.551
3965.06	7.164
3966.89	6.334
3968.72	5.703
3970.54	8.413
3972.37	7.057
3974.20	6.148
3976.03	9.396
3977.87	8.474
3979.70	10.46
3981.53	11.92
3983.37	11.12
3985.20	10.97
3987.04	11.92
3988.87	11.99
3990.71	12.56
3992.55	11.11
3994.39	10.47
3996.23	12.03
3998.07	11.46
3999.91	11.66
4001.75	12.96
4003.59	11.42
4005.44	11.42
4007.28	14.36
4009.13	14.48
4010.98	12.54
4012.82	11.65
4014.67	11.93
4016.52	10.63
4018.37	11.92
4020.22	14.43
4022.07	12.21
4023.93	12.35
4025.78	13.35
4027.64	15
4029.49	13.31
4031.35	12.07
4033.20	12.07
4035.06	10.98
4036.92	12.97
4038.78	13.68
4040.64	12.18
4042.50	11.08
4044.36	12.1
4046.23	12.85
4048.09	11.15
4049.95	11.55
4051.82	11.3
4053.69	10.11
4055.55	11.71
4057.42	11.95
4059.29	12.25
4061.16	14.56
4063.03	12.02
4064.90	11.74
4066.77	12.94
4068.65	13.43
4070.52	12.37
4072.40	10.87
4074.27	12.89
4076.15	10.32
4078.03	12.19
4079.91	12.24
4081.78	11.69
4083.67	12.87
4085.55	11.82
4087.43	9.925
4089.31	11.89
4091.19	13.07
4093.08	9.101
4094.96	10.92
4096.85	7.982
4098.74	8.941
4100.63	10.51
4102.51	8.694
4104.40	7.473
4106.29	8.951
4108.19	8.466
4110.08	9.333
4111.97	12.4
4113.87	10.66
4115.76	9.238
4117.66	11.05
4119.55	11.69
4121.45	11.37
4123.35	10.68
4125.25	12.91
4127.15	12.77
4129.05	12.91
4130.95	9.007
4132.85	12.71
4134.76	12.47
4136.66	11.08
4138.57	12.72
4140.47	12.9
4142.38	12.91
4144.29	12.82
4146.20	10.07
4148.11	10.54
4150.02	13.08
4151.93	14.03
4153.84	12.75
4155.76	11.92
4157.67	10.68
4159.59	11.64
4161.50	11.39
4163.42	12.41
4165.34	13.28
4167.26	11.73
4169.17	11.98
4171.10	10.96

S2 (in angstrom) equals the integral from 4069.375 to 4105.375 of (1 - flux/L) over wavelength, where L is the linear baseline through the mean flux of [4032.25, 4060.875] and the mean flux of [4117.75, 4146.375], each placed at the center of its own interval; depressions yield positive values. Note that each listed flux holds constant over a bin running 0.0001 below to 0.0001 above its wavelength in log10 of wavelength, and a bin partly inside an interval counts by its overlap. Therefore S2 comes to 3.3 angstrom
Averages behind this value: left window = 11.9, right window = 12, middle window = 10.8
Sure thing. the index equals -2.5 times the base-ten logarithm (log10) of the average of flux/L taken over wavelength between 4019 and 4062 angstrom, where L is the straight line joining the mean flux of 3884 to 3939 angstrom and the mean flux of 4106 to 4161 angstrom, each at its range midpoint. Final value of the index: -0.16 mag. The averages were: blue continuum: 9.57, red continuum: 11.5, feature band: 12.4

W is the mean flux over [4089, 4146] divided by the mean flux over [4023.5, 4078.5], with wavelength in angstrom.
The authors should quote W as 0.9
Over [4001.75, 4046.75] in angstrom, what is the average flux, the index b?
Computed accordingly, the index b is 12.5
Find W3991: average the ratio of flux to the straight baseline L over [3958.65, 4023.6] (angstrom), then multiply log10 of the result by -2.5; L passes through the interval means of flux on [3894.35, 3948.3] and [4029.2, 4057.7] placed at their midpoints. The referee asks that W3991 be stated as 0.04 mag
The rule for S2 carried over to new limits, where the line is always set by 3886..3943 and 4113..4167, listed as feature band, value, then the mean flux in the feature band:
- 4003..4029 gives -5.0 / 12.7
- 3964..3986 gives 3.6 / 8.59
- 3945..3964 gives -1.0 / 10.6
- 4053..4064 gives -1.1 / 12.2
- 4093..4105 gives 2.4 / 9.14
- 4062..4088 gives -1.8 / 12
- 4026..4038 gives -2.2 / 12.8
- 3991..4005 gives -1.5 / 11.6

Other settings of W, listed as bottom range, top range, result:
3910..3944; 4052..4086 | 1.19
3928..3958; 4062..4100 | 1.13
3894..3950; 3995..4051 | 1.21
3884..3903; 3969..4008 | 1.27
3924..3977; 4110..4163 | 1.24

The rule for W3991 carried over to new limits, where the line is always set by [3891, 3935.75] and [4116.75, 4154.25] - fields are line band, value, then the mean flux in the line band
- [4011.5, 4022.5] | -0.12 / 12.1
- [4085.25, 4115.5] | 0.17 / 9.95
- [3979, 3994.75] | -0.08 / 11.4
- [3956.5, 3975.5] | 0.27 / 8.13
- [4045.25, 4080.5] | -0.07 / 12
